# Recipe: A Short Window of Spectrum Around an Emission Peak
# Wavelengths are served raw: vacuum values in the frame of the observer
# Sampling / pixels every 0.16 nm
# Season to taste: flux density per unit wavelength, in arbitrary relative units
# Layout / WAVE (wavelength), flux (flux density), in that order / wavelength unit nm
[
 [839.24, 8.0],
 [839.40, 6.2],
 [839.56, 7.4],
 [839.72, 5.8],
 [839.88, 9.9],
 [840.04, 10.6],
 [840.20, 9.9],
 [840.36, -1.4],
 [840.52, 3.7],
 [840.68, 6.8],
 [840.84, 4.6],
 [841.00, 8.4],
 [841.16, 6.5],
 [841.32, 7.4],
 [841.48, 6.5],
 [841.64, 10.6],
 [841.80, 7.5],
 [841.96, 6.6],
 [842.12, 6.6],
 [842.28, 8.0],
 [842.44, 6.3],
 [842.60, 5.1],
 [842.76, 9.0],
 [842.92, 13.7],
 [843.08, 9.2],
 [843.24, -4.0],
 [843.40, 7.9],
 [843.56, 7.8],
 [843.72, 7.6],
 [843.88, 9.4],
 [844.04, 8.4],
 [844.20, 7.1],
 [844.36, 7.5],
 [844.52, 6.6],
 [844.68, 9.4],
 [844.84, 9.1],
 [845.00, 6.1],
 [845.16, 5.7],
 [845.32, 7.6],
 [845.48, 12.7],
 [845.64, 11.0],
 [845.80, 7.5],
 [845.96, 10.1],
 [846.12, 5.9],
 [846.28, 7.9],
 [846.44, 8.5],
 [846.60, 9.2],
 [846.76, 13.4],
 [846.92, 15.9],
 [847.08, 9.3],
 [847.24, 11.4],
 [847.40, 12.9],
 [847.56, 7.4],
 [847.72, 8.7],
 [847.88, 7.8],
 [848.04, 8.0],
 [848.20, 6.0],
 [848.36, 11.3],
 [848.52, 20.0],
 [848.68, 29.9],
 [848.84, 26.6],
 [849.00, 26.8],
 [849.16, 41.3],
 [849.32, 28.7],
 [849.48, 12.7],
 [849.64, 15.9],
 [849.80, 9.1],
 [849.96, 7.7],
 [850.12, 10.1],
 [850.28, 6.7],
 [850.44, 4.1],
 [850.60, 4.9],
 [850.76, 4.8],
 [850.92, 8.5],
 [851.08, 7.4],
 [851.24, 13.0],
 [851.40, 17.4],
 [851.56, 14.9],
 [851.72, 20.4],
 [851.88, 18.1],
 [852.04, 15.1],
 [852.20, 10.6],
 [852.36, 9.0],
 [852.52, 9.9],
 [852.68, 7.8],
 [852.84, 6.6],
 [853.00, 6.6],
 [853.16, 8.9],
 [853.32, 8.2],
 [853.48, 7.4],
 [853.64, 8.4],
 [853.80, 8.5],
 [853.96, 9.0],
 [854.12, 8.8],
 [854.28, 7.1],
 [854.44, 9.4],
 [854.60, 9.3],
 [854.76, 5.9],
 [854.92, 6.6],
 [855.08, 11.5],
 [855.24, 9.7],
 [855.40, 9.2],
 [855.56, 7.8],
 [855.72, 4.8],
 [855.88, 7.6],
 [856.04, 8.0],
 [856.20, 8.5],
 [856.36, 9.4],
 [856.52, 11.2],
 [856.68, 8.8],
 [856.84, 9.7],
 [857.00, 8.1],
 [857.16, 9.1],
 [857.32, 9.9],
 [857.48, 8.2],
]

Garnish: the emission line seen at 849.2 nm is Halpha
